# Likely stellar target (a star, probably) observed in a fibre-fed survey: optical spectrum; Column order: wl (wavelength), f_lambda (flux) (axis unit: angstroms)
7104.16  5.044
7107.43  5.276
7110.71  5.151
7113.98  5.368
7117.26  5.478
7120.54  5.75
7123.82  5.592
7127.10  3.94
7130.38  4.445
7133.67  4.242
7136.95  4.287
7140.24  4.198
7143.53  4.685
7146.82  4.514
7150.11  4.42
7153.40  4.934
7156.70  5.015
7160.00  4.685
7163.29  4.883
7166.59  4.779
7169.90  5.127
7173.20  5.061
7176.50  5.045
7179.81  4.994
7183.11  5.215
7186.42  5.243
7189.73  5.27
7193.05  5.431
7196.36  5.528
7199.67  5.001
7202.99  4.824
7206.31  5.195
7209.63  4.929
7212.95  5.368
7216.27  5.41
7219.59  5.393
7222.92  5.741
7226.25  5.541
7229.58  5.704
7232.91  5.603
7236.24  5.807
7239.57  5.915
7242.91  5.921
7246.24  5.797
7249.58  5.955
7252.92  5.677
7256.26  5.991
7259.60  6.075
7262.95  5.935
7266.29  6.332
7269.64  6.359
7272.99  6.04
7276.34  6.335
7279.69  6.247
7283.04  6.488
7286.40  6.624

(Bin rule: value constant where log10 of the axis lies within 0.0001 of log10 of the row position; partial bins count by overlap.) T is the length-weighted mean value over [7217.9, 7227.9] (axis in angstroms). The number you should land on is 5.56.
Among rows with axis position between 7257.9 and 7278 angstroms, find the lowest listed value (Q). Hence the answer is 5.935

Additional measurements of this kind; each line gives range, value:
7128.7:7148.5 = 4.198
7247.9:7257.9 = 5.677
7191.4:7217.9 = 4.824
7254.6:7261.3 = 5.991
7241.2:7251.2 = 5.797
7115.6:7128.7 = 3.94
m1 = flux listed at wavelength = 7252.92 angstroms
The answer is 5.677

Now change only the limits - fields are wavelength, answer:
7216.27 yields 5.41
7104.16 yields 5.044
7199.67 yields 5.001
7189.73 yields 5.27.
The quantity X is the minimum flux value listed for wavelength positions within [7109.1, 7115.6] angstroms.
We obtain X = 5.151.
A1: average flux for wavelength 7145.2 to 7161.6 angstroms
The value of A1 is 4.71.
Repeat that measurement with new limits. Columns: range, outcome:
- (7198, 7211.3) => 4.99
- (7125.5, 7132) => 4.2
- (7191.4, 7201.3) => 5.33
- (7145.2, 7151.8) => 4.47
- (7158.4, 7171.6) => 4.87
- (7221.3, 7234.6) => 5.65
